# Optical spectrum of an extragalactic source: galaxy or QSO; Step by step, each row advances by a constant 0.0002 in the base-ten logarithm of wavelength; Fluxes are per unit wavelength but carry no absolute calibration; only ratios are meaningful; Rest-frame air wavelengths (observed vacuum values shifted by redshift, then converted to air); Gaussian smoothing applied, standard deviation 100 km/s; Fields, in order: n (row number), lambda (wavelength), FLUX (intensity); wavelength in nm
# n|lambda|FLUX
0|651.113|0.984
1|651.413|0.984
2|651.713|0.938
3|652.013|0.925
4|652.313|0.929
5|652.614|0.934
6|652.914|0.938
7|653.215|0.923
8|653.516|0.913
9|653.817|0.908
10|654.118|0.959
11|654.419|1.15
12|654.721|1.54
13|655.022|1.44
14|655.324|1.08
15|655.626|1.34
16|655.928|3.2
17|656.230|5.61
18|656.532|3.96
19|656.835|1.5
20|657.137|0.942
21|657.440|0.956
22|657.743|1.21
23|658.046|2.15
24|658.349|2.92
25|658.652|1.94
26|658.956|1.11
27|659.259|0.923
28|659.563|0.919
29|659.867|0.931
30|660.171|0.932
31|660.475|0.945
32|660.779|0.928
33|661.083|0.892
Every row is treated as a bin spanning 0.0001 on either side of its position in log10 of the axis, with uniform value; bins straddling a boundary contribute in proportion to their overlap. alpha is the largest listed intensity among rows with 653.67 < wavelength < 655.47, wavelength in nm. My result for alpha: 1.54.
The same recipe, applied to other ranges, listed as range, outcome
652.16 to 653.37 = 0.938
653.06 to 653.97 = 0.923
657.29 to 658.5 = 2.92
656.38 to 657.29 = 3.96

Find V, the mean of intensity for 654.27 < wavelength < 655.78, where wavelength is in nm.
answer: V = 1.31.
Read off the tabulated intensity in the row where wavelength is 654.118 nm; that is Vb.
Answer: 0.959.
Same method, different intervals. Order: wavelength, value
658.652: 1.94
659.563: 0.919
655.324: 1.08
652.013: 0.925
